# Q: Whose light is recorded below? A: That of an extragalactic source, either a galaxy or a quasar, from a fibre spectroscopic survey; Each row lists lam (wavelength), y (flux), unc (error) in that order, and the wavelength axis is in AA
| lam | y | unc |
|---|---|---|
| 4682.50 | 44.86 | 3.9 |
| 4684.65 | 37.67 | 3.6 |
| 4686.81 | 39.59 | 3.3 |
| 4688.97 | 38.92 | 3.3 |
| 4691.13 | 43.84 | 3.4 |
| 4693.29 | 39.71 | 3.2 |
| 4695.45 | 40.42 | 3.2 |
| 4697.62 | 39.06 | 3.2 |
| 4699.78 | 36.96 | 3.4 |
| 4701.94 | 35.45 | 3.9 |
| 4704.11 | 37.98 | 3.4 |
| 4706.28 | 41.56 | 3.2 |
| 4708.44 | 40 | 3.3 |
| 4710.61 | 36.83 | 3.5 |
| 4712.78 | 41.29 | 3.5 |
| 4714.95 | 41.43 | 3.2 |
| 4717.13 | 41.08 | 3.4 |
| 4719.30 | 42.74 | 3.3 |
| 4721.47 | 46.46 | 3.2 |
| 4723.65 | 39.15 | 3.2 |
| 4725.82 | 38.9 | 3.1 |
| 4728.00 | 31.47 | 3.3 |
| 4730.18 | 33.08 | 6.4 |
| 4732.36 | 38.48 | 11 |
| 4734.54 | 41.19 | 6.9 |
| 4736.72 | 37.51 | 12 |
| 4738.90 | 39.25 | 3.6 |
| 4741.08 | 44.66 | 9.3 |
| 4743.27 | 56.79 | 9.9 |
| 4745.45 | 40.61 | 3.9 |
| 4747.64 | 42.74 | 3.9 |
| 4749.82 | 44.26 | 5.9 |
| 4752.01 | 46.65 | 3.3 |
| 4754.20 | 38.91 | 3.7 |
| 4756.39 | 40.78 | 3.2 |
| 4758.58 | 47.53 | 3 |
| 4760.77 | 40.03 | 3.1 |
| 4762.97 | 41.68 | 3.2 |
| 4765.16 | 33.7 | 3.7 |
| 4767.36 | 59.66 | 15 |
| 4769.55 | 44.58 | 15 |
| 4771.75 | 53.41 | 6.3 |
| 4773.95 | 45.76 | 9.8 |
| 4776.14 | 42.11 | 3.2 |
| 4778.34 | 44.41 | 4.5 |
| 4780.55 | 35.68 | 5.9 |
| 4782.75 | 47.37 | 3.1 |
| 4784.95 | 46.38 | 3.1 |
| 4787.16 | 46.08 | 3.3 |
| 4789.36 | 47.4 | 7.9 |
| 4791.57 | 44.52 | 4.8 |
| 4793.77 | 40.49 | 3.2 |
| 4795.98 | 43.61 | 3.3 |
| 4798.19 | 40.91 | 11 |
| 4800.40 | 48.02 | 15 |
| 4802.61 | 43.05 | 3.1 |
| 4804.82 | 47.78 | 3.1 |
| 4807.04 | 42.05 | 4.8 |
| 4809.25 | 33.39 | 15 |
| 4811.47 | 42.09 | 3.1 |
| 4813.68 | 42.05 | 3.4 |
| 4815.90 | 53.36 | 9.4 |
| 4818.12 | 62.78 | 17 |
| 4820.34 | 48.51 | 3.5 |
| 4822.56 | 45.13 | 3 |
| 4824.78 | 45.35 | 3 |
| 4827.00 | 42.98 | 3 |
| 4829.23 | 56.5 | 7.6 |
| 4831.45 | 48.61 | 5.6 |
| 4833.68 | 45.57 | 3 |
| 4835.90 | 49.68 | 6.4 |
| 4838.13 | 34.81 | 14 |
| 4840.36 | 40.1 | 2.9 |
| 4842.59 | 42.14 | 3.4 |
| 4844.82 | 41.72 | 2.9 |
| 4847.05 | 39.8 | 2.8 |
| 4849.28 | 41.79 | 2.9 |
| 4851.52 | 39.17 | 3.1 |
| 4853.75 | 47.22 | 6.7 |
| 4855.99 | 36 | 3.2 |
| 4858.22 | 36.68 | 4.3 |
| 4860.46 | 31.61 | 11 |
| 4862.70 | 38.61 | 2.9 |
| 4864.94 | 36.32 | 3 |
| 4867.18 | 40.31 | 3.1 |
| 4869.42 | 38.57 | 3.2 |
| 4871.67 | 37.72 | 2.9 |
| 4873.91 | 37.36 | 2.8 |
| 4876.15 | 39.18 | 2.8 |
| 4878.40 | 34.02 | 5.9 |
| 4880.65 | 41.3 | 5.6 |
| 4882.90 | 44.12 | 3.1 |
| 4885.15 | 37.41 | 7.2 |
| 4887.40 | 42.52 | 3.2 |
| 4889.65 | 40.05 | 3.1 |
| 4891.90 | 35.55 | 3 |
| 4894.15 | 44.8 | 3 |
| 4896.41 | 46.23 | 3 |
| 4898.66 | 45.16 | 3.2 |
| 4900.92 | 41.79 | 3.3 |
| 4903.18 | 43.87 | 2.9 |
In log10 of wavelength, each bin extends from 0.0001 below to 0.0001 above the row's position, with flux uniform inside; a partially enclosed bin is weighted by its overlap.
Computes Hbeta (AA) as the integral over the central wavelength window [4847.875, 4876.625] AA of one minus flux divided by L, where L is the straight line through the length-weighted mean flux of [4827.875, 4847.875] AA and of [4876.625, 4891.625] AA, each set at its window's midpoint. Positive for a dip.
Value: 2.31 AA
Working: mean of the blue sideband 44.4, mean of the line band 38.5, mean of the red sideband 39.6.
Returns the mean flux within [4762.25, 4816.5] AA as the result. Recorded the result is 44.3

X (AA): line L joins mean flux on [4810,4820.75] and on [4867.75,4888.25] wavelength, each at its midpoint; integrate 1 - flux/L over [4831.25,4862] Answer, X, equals 2.4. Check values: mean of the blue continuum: 49.3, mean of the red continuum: 39.1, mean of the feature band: 40.8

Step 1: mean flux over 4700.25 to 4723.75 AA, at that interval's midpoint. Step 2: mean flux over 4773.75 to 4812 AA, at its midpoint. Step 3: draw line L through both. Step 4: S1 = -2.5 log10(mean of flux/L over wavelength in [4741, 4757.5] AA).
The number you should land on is -0.07 mag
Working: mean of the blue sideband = 40.3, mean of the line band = 44.4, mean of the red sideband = 43.4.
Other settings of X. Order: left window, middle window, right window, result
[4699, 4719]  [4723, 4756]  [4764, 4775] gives 1.9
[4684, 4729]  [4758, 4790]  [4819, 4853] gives -2.2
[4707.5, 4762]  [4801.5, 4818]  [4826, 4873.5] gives -1.3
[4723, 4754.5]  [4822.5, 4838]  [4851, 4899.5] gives -2.7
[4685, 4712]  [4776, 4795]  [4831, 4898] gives -2.0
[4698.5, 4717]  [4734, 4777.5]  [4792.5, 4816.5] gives -3.2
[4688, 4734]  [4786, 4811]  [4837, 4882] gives -2.8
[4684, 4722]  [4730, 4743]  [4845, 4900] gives -0.2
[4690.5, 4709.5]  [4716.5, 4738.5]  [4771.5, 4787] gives 1.2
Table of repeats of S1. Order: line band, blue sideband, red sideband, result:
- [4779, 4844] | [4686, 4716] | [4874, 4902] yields -0.12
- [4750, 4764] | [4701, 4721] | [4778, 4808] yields -0.01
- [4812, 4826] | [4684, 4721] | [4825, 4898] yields -0.21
